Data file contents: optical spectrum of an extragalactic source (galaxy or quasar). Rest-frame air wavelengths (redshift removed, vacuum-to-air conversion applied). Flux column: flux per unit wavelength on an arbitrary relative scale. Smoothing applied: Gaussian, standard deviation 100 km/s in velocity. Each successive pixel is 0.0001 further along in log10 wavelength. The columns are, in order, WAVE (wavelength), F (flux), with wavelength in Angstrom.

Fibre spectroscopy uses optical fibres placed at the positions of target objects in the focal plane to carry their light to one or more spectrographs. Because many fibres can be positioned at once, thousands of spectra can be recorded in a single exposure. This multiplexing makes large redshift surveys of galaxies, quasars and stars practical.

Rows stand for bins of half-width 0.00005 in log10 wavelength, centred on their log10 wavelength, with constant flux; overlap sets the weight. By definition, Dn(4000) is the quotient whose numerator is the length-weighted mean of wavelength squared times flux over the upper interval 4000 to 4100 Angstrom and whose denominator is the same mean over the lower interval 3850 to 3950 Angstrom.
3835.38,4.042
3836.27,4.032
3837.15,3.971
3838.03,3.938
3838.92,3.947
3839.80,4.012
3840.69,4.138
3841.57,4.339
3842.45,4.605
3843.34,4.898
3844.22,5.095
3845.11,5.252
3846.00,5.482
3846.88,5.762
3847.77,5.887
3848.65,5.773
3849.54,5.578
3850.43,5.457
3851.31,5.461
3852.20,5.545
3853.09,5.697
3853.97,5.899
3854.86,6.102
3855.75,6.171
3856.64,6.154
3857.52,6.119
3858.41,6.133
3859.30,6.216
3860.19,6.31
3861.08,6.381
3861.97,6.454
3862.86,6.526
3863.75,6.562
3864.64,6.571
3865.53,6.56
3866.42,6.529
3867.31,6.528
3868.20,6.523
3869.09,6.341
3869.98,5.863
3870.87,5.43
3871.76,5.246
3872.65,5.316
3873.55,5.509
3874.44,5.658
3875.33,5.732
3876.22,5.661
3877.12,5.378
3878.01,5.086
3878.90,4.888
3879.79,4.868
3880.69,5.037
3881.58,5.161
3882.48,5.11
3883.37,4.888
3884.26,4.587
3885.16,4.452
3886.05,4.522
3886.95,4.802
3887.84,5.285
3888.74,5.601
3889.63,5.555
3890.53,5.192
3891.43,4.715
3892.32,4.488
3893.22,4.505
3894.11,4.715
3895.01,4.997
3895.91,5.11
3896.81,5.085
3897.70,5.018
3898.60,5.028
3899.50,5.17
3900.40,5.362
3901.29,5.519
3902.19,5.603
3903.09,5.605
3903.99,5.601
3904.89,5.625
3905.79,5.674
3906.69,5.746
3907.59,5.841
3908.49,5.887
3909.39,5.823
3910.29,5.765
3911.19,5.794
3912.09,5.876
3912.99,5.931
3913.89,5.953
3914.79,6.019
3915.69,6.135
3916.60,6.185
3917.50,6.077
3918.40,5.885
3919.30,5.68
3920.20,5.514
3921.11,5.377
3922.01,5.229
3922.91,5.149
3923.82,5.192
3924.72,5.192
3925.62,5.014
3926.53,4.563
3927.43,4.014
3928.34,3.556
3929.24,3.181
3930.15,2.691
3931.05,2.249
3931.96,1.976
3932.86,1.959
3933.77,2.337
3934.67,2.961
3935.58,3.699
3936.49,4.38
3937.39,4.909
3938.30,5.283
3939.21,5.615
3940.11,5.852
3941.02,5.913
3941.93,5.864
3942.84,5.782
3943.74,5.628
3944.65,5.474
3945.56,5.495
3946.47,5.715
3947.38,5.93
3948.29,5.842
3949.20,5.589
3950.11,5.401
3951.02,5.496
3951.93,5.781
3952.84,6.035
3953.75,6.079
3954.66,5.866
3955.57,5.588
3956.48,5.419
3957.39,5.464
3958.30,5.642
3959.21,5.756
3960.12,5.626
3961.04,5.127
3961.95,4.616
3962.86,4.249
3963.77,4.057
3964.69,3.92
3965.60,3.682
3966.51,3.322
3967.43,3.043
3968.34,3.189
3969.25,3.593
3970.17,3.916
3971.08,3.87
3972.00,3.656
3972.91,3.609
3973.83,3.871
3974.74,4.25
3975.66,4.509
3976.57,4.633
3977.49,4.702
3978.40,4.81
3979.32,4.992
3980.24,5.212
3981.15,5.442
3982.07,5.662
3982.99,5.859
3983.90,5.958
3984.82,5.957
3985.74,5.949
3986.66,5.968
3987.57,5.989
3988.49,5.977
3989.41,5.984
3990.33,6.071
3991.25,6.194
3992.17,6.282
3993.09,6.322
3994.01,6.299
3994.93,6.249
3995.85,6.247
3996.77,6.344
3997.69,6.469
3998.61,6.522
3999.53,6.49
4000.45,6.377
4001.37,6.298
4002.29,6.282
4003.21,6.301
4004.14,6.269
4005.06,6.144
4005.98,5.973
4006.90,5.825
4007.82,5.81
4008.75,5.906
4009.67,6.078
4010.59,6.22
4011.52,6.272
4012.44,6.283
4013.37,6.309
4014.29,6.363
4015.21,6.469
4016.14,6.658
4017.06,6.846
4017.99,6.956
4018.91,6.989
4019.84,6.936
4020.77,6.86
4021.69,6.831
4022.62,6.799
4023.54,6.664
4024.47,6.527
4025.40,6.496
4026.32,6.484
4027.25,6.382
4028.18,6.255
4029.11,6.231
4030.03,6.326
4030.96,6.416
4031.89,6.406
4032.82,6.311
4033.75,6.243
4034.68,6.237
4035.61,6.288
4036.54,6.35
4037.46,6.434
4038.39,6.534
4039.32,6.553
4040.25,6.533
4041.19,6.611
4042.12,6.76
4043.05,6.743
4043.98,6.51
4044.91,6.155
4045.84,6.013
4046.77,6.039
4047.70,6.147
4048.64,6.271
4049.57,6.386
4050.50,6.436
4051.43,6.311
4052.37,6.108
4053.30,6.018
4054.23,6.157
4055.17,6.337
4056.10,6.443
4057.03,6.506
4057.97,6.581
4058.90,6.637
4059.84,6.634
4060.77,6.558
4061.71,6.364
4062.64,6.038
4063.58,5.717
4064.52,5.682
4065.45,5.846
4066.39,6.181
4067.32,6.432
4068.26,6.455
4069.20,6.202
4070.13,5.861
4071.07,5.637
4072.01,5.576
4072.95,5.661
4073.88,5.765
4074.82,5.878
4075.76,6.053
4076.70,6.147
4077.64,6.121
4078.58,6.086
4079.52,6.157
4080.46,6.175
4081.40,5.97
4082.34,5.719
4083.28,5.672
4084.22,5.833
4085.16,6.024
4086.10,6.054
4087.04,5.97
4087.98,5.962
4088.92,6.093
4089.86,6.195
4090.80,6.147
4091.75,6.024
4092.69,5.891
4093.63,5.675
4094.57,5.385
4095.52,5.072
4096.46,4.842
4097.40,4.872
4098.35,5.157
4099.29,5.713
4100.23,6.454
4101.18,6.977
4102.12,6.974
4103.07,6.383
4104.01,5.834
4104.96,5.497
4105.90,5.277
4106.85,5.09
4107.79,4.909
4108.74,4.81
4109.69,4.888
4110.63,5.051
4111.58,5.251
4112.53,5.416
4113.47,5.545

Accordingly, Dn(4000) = 1.3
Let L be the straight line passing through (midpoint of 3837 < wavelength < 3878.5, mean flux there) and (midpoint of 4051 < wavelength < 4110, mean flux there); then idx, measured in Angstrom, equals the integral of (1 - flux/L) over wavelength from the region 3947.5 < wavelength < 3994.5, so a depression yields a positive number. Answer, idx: 5.4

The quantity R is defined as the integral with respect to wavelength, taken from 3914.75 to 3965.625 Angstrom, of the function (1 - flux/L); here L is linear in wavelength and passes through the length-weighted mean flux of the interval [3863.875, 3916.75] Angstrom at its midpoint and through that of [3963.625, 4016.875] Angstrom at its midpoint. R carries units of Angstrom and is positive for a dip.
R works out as 4.7 Angstrom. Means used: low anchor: 5.47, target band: 4.97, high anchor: 5.48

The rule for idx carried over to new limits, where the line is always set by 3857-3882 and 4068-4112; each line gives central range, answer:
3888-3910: 2.1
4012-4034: -2.8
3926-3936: 4.8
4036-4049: -1.4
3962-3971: 3.3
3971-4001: 1.3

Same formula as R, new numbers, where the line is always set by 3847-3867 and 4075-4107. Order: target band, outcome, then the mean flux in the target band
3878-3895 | 3.2 Angstrom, 4.92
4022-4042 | -1.7 Angstrom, 6.44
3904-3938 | 6.7 Angstrom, 4.85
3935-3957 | 1.8 Angstrom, 5.51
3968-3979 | 3.5 Angstrom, 4.07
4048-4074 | -1.2 Angstrom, 6.18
